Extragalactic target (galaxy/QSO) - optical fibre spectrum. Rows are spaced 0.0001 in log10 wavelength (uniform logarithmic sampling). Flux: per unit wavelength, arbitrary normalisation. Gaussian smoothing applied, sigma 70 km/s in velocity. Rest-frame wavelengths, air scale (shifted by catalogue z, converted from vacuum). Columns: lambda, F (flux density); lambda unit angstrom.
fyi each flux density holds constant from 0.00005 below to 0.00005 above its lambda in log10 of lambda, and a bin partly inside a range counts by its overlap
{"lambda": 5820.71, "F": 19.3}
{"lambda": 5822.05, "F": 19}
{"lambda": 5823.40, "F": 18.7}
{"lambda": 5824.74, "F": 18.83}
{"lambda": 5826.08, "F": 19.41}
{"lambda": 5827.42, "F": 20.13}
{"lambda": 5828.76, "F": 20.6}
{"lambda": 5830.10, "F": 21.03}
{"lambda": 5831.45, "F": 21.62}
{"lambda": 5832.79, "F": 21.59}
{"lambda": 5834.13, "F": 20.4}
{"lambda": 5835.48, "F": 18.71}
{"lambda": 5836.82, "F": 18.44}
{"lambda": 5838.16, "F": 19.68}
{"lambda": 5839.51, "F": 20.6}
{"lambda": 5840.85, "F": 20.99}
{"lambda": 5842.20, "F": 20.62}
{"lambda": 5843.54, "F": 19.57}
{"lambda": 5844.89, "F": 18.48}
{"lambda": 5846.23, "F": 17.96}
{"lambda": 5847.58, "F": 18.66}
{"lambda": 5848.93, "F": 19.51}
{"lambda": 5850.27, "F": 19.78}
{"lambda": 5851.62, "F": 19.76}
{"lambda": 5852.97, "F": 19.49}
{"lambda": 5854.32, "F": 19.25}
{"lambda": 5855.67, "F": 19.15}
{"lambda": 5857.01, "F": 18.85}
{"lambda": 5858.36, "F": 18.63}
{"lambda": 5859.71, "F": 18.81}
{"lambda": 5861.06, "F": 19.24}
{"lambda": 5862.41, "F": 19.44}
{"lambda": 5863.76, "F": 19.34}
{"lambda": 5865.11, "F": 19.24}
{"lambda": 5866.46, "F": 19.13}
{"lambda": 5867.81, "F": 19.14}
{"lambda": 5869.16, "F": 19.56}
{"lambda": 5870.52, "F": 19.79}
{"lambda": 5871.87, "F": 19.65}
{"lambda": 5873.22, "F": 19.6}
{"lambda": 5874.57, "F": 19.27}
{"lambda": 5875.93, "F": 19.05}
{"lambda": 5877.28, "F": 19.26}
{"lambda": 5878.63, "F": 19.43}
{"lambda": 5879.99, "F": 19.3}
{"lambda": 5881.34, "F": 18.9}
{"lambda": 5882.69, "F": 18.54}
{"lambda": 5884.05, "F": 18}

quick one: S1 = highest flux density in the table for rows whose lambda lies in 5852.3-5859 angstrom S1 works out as 19.49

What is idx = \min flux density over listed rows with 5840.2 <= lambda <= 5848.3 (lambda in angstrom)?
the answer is 17.96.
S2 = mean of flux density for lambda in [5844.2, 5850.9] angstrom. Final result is 18.9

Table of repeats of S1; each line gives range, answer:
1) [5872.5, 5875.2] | 19.6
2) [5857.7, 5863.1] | 19.44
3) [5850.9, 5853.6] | 19.76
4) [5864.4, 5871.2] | 19.79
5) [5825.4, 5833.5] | 21.62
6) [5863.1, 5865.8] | 19.34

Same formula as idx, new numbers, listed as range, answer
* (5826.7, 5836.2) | 18.71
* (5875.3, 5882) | 18.9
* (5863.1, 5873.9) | 19.13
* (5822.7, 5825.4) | 18.7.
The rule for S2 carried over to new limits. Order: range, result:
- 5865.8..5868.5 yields 19.2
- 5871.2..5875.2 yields 19.5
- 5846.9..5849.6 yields 19.1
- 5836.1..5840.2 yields 19.6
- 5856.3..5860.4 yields 18.8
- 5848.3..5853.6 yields 19.6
